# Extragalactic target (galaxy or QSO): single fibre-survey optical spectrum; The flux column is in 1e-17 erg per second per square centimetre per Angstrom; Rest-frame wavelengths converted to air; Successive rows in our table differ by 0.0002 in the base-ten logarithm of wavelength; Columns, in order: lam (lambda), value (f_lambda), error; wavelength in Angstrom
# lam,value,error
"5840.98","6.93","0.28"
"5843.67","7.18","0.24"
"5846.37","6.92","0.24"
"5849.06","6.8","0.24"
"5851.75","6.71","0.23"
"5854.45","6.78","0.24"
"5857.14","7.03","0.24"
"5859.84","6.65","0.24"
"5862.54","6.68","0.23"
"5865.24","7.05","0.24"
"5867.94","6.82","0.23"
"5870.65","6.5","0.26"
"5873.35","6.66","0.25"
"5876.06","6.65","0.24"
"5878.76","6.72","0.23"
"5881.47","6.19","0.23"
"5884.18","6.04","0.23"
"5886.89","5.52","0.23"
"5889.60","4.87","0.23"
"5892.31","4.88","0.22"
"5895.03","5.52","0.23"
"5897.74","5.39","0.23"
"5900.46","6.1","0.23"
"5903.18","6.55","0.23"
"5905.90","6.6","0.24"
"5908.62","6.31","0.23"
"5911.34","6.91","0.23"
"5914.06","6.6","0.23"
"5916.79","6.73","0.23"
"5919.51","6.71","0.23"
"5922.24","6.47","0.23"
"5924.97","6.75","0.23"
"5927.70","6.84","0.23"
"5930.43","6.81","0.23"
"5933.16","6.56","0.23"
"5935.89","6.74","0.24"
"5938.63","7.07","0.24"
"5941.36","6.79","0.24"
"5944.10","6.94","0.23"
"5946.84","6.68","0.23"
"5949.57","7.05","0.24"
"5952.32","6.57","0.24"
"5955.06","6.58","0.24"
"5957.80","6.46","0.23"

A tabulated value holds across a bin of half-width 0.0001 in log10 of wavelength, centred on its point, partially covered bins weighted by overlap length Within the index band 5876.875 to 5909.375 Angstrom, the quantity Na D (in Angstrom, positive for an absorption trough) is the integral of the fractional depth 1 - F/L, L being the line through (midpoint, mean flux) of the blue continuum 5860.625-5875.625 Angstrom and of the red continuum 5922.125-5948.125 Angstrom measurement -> 4.1 Angstrom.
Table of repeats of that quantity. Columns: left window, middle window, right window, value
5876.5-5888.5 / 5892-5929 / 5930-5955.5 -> 0.5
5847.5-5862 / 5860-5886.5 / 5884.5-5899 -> -2.3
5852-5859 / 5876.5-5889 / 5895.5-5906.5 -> 0.6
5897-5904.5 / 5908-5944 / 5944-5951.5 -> -1.4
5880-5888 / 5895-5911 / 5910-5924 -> 0.5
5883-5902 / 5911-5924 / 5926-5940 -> -0.8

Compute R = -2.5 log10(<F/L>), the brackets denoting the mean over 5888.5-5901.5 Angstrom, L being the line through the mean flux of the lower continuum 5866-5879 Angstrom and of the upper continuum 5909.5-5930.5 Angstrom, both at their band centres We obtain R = 0.245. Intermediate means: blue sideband 6.68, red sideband 6.71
